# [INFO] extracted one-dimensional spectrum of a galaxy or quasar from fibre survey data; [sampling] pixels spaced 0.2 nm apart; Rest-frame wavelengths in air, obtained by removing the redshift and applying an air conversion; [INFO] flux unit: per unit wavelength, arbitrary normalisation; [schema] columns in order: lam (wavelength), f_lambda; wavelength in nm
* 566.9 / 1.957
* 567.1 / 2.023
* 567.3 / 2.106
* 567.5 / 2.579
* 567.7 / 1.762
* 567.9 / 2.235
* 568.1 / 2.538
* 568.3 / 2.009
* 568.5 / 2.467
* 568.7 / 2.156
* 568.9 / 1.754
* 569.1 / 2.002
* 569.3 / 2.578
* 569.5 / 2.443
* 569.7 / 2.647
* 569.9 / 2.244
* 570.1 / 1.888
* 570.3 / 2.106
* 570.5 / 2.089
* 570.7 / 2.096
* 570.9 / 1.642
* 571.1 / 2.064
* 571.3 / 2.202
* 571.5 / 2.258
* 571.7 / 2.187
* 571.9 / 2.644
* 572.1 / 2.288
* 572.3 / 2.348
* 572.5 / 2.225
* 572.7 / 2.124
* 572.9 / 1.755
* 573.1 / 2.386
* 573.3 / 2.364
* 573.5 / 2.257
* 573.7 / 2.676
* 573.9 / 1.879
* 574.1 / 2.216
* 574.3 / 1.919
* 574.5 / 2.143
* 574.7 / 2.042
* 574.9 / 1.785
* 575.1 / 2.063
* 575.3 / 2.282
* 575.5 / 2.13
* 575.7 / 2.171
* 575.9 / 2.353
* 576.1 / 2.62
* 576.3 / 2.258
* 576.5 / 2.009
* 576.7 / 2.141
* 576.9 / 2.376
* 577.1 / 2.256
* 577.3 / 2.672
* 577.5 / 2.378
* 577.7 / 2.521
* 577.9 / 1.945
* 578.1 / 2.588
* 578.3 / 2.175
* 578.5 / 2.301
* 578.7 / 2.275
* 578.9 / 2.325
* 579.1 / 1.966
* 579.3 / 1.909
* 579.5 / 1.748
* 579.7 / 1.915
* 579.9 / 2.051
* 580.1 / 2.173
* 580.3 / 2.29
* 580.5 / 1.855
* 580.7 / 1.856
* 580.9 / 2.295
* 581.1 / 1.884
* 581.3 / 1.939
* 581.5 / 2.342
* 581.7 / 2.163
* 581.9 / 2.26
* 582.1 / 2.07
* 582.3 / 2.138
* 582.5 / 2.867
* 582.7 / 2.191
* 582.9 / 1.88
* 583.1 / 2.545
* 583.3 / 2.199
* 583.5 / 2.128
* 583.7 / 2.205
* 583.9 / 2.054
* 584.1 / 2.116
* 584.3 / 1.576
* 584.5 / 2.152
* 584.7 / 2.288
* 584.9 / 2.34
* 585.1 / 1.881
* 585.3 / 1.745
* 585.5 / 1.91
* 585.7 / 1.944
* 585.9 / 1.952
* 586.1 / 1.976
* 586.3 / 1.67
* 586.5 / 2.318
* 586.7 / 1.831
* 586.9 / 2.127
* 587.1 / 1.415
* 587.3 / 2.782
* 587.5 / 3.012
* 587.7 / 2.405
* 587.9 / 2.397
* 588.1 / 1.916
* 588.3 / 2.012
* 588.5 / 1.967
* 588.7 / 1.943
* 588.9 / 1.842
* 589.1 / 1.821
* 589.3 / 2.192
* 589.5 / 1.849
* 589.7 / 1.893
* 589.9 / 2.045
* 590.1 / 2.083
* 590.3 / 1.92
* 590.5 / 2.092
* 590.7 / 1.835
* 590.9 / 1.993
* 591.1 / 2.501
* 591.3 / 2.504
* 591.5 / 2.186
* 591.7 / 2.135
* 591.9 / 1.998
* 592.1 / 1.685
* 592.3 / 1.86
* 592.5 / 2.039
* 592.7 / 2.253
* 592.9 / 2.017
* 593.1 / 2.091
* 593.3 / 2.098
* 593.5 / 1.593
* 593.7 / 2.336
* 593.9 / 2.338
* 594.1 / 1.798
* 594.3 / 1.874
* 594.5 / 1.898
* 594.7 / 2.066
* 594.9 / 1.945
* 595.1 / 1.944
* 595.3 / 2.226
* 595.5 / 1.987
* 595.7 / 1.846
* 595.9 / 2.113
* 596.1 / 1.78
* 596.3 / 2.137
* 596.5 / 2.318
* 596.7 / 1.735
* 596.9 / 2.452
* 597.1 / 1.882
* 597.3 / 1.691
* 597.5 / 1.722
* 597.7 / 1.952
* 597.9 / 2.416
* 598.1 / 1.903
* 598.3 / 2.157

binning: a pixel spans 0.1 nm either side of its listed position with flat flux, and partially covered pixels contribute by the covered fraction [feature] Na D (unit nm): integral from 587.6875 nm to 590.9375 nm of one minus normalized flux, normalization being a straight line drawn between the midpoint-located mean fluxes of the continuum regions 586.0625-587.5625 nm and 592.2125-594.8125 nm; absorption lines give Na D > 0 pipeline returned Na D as 0.13 nm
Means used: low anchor 2.13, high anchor 2.02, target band 2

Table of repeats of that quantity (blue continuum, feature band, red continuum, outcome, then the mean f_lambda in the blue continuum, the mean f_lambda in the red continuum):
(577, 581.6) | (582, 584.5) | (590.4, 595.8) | -0.04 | 2.16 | 2.04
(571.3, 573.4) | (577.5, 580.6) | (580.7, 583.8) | 0.10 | 2.26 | 2.2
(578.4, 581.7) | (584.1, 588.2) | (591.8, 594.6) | -0.10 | 2.07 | 1.99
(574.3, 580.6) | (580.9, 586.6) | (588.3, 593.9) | 0.03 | 2.18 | 2.03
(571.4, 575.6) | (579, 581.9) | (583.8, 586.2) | 0.05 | 2.19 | 1.99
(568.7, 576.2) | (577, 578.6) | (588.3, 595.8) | -0.16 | 2.19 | 2.02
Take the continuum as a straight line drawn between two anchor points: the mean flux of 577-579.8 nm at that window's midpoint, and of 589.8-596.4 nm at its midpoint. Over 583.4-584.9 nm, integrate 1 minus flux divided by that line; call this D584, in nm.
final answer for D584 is 0.04 nm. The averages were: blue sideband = 2.21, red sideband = 2.04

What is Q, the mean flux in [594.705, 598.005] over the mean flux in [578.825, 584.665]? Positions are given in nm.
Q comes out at 0.95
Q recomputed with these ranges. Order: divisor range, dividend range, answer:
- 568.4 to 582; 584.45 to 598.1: 0.94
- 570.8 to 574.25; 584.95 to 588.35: 0.94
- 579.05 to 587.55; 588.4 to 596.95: 0.97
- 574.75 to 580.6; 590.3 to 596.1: 0.93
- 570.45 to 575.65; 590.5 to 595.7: 0.95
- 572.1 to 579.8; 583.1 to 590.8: 0.93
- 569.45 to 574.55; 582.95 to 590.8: 0.94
